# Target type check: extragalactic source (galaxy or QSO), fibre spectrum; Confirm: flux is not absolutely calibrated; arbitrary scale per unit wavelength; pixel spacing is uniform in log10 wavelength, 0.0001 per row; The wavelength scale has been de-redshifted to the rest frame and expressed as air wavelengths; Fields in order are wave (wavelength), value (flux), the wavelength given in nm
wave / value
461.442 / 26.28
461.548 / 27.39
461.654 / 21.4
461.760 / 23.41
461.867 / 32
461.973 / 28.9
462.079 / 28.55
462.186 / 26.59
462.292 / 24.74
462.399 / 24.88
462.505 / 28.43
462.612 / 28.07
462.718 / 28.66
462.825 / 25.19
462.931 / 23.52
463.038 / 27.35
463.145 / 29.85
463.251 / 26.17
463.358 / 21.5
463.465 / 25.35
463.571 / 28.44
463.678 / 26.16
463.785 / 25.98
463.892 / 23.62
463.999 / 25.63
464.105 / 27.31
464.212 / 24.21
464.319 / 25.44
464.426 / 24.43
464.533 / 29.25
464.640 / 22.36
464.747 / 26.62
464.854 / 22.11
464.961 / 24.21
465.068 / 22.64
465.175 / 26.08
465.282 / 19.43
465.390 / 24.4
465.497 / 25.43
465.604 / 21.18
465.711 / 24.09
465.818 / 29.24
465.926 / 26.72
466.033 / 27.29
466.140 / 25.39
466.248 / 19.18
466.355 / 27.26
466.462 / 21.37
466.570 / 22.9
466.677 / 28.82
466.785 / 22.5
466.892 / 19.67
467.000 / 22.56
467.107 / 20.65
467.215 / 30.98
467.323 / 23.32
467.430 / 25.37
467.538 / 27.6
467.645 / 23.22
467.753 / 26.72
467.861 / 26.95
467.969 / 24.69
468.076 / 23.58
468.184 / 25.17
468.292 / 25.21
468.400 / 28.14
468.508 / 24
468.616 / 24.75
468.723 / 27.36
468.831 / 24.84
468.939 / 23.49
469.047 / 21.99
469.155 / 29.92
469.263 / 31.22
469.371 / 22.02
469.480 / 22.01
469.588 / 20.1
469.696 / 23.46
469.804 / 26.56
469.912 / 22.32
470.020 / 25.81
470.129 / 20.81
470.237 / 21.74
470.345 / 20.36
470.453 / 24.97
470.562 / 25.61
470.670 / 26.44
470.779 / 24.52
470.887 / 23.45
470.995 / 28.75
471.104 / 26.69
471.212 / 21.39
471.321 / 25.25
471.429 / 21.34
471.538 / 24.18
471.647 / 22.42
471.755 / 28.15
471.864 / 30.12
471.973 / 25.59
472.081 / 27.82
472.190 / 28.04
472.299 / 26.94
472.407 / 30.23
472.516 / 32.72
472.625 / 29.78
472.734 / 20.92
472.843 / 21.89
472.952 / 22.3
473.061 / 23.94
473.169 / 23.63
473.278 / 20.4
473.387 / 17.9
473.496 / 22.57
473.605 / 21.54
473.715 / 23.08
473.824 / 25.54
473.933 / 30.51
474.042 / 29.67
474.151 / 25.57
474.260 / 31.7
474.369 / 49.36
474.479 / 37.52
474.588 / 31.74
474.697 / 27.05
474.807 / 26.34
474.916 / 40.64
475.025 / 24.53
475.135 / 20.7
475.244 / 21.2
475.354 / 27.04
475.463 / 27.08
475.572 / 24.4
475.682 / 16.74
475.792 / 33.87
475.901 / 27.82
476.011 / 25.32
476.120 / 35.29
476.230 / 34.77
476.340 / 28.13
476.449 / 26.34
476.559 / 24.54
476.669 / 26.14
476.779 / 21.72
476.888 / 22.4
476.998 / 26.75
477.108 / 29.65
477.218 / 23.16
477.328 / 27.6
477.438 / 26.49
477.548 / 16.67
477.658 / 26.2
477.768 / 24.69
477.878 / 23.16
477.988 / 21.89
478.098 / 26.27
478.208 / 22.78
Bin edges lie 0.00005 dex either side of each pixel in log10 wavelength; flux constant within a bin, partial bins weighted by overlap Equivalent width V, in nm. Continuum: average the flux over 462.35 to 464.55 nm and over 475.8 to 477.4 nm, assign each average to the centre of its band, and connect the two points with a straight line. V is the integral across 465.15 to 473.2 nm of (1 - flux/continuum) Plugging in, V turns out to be 0.54 nm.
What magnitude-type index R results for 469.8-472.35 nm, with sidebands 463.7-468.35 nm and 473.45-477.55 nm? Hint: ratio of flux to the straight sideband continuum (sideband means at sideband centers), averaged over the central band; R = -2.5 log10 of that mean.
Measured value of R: 0.05 mag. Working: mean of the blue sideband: 24.7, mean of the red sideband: 27.5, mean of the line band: 24.9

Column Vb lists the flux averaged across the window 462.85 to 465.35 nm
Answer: 25.1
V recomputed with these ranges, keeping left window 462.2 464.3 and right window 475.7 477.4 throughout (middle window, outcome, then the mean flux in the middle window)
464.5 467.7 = 0.239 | 24.4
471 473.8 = 0.217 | 24.8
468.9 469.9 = 0.082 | 24.4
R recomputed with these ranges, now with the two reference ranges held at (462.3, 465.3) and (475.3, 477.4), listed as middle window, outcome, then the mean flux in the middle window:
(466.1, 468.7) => 0.05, 24.6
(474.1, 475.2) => -0.18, 31.4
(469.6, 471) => 0.10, 23.9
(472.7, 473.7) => 0.21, 21.7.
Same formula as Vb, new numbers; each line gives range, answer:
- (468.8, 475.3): 25.9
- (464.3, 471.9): 24.6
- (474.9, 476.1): 26.1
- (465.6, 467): 24.3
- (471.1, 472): 24.9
